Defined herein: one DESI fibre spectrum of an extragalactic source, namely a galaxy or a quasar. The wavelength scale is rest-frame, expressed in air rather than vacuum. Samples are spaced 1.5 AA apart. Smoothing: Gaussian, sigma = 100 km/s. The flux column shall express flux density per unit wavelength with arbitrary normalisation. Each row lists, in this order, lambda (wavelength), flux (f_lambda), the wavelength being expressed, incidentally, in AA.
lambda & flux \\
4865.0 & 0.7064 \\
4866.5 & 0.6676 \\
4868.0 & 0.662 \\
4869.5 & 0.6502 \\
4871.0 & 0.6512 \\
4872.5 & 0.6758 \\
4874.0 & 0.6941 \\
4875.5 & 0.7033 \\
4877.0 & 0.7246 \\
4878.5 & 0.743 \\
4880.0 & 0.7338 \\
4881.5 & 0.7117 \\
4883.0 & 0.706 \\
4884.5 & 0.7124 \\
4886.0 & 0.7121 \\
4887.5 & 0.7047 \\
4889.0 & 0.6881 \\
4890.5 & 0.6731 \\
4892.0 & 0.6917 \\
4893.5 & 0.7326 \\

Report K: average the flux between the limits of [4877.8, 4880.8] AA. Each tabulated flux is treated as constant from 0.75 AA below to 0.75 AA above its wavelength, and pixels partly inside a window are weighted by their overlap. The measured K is 0.738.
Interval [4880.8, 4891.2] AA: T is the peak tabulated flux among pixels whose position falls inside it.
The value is 0.7124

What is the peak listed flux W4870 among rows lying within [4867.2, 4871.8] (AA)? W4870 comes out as 0.662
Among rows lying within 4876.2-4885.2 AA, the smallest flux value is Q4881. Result 0.706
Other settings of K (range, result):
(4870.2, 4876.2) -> 0.681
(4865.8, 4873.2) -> 0.661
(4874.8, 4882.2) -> 0.723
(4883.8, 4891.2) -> 0.698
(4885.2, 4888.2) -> 0.709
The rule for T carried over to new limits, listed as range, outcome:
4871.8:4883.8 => 0.743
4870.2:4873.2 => 0.6758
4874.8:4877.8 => 0.7246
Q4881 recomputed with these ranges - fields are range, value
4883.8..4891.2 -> 0.6731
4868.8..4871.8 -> 0.6502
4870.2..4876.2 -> 0.6512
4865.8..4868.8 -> 0.662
